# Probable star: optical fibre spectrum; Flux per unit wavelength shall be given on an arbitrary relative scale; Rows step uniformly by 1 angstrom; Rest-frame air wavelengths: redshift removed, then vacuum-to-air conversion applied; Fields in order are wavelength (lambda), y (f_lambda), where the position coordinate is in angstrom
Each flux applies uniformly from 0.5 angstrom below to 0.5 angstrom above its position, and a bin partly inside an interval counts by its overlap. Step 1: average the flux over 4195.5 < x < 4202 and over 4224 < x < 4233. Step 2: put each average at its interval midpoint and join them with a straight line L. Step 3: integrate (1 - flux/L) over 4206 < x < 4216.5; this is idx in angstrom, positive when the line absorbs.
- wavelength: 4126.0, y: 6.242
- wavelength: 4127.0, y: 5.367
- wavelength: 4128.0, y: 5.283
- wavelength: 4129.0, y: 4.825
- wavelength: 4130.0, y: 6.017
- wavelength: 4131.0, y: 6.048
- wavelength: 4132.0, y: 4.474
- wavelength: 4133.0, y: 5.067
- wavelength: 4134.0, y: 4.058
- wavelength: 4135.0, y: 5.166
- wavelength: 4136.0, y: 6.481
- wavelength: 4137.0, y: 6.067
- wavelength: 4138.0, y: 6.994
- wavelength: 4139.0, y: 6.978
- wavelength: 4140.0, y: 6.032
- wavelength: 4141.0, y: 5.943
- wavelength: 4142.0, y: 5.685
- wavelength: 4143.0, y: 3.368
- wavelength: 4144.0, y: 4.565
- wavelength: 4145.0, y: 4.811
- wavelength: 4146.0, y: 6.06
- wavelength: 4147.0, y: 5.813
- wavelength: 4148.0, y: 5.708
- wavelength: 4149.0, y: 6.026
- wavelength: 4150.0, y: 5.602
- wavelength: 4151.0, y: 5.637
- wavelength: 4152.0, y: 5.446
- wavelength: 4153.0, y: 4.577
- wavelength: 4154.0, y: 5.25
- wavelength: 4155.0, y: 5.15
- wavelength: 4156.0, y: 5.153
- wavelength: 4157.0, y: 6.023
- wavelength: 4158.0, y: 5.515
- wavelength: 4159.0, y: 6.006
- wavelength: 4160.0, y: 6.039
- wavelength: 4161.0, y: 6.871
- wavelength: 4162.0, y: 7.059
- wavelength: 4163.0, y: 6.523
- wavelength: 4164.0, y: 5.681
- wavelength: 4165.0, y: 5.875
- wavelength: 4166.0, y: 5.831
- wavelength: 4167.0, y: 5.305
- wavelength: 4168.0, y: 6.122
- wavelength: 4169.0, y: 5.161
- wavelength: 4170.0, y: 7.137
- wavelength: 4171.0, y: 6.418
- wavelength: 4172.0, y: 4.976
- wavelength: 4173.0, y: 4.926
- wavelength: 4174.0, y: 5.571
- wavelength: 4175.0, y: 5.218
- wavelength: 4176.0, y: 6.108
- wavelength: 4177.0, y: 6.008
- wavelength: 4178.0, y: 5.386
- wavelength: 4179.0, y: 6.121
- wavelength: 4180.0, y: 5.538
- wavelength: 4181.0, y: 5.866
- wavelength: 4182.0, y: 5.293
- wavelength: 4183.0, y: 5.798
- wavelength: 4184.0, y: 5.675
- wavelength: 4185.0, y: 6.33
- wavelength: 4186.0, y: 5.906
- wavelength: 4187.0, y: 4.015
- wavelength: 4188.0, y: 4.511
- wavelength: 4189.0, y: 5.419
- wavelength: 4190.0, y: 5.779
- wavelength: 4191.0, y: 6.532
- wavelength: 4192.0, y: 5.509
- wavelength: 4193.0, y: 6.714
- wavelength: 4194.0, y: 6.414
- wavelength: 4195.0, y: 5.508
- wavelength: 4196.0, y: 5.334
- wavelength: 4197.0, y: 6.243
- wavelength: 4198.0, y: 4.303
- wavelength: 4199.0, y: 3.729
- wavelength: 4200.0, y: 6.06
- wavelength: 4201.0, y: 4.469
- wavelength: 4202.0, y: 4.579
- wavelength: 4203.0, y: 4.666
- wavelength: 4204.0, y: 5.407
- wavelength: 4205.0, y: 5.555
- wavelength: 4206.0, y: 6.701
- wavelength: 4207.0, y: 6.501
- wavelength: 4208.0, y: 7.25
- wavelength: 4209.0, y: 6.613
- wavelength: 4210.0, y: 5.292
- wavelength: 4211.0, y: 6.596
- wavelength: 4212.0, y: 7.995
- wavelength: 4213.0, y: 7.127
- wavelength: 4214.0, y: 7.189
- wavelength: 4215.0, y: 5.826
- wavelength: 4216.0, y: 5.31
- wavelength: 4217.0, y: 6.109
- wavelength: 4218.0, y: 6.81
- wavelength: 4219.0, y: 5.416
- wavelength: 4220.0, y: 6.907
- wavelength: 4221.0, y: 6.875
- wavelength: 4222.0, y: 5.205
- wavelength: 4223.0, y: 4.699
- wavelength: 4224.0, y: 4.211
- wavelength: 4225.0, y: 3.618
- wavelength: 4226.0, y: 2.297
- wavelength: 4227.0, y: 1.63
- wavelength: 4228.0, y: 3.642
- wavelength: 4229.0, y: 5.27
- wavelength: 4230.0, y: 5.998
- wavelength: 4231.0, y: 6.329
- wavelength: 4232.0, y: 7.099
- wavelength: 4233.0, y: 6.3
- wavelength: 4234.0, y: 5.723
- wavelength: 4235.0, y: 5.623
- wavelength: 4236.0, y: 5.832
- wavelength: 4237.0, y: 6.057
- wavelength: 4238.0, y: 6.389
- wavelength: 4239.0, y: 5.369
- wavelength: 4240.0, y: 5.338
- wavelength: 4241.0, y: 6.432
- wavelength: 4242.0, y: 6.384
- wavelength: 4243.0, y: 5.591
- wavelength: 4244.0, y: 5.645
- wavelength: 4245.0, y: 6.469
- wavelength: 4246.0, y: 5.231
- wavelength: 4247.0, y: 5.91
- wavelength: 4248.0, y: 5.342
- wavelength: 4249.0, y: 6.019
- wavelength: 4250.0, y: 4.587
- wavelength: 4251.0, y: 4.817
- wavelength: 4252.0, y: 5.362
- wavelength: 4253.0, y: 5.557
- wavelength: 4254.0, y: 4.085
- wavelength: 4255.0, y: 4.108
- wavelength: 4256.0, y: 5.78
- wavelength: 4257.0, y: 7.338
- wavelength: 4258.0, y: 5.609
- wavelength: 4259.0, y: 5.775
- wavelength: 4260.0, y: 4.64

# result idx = -3.8 angstrom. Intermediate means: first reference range 4.99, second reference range 4.57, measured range 6.58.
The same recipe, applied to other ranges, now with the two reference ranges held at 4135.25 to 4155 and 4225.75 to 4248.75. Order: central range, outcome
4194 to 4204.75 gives 0.9 angstrom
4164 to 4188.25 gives -0.3 angstrom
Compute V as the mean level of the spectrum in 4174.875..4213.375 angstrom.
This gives 5.75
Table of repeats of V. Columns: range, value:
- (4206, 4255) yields 5.66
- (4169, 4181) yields 5.74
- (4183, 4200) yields 5.52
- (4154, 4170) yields 5.91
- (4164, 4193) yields 5.67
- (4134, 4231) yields 5.63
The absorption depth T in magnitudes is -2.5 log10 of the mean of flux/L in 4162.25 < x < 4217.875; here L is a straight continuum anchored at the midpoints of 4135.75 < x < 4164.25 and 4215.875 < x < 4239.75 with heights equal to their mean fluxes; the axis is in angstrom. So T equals -0.05 mag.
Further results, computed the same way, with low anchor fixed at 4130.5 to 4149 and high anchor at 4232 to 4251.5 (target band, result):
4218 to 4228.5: 0.25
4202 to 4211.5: -0.05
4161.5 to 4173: -0.07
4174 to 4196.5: -0.01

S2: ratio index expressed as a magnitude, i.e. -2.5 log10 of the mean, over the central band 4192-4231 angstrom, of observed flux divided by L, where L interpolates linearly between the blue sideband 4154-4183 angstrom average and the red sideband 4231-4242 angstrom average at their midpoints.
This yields 0.079 mag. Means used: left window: 5.81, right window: 6.05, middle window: 5.54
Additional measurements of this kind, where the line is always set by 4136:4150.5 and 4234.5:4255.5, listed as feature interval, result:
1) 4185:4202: 0.04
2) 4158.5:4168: -0.08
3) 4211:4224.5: -0.10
